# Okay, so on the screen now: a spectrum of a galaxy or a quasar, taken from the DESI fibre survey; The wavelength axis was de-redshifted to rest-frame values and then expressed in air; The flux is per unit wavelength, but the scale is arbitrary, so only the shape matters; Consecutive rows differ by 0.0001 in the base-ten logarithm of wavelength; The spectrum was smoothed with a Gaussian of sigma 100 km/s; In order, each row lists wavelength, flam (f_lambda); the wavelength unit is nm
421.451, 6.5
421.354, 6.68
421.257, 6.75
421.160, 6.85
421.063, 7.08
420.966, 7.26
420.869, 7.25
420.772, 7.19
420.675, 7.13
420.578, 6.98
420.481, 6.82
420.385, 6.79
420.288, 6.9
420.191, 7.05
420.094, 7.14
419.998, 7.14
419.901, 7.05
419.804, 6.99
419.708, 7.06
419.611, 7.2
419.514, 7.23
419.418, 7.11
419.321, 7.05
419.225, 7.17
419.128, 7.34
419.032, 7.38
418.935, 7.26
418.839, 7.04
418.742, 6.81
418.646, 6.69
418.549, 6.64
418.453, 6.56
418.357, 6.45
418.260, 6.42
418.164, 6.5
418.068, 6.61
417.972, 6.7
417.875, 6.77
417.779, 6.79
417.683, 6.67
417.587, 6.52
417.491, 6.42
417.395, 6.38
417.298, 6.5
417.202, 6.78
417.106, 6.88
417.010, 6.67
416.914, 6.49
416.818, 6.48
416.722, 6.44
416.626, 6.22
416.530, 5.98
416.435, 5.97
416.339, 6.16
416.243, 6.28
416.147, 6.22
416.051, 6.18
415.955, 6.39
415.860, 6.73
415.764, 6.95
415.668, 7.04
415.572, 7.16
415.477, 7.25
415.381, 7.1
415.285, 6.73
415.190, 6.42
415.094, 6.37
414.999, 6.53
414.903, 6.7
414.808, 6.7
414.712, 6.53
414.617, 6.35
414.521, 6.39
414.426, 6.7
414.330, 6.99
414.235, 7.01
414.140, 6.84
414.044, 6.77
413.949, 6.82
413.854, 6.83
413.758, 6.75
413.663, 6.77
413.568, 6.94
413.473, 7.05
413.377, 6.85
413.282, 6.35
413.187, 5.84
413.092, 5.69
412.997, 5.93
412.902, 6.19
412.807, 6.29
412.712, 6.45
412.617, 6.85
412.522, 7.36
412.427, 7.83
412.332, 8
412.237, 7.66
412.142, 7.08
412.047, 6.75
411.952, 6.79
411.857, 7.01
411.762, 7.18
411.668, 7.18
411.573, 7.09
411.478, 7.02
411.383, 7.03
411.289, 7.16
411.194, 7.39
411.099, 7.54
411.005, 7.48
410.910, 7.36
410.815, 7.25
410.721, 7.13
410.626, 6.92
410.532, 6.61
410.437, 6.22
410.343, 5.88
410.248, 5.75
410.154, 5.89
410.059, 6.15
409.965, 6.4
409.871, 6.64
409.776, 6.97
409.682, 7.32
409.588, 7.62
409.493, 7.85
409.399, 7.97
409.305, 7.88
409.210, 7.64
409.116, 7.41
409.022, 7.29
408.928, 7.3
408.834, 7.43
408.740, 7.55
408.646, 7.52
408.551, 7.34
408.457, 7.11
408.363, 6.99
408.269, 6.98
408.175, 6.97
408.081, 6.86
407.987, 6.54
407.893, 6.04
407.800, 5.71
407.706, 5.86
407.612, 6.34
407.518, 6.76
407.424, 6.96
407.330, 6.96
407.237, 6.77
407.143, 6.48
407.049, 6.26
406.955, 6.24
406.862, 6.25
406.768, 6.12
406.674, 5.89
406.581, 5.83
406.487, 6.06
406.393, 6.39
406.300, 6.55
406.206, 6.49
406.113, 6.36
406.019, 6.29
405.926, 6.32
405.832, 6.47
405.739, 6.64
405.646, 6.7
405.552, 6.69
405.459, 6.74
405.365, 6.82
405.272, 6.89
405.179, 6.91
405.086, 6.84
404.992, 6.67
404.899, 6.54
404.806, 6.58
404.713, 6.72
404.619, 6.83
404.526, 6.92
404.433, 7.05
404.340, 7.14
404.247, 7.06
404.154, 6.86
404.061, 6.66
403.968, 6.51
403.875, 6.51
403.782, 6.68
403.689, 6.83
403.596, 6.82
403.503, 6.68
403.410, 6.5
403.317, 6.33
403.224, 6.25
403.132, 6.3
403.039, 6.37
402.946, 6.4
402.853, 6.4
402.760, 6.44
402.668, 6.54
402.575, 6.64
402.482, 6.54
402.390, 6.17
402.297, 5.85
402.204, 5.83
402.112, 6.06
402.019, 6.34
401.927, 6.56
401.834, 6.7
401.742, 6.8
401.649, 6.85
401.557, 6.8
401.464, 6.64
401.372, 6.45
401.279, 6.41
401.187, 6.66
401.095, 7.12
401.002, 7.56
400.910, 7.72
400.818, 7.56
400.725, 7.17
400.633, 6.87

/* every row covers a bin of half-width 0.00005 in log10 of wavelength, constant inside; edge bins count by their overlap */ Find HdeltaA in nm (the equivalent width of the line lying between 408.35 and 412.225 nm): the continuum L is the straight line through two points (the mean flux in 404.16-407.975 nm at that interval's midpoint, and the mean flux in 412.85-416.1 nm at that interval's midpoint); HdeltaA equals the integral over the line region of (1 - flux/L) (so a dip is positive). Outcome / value -0.29 nm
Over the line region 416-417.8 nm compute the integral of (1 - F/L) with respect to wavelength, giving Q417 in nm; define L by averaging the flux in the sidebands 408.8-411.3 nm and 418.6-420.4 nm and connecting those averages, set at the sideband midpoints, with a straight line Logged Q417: 0.166 nm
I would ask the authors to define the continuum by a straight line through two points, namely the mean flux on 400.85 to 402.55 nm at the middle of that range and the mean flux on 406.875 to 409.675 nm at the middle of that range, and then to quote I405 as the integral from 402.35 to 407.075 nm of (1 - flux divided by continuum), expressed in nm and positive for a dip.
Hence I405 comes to 0.169 nm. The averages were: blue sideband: 6.62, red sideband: 6.98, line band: 6.55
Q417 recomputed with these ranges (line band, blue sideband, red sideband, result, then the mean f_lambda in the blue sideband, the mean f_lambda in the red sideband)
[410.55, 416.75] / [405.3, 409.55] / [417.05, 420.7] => 0.03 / 6.75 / 6.86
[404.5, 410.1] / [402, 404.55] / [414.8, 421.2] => -0.14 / 6.52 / 6.77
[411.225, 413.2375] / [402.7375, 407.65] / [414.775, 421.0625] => -0.06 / 6.57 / 6.77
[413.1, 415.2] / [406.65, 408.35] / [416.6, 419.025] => -0.02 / 6.46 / 6.64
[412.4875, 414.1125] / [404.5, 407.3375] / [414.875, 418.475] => -0.01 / 6.51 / 6.56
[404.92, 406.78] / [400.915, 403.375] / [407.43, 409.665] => 0.10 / 6.52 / 7.09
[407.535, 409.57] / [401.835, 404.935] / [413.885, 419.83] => -0.15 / 6.55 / 6.7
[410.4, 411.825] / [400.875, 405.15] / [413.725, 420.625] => -0.09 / 6.63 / 6.74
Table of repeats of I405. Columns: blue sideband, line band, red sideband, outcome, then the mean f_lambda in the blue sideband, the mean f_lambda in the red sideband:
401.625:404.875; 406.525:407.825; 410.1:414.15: 0.07 nm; 6.56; 6.83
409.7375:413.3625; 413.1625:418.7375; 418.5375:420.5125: 0.26 nm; 6.8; 7.05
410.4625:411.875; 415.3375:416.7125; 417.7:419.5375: 0.08 nm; 7.15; 6.86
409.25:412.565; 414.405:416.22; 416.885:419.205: 0.05 nm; 7.07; 6.73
